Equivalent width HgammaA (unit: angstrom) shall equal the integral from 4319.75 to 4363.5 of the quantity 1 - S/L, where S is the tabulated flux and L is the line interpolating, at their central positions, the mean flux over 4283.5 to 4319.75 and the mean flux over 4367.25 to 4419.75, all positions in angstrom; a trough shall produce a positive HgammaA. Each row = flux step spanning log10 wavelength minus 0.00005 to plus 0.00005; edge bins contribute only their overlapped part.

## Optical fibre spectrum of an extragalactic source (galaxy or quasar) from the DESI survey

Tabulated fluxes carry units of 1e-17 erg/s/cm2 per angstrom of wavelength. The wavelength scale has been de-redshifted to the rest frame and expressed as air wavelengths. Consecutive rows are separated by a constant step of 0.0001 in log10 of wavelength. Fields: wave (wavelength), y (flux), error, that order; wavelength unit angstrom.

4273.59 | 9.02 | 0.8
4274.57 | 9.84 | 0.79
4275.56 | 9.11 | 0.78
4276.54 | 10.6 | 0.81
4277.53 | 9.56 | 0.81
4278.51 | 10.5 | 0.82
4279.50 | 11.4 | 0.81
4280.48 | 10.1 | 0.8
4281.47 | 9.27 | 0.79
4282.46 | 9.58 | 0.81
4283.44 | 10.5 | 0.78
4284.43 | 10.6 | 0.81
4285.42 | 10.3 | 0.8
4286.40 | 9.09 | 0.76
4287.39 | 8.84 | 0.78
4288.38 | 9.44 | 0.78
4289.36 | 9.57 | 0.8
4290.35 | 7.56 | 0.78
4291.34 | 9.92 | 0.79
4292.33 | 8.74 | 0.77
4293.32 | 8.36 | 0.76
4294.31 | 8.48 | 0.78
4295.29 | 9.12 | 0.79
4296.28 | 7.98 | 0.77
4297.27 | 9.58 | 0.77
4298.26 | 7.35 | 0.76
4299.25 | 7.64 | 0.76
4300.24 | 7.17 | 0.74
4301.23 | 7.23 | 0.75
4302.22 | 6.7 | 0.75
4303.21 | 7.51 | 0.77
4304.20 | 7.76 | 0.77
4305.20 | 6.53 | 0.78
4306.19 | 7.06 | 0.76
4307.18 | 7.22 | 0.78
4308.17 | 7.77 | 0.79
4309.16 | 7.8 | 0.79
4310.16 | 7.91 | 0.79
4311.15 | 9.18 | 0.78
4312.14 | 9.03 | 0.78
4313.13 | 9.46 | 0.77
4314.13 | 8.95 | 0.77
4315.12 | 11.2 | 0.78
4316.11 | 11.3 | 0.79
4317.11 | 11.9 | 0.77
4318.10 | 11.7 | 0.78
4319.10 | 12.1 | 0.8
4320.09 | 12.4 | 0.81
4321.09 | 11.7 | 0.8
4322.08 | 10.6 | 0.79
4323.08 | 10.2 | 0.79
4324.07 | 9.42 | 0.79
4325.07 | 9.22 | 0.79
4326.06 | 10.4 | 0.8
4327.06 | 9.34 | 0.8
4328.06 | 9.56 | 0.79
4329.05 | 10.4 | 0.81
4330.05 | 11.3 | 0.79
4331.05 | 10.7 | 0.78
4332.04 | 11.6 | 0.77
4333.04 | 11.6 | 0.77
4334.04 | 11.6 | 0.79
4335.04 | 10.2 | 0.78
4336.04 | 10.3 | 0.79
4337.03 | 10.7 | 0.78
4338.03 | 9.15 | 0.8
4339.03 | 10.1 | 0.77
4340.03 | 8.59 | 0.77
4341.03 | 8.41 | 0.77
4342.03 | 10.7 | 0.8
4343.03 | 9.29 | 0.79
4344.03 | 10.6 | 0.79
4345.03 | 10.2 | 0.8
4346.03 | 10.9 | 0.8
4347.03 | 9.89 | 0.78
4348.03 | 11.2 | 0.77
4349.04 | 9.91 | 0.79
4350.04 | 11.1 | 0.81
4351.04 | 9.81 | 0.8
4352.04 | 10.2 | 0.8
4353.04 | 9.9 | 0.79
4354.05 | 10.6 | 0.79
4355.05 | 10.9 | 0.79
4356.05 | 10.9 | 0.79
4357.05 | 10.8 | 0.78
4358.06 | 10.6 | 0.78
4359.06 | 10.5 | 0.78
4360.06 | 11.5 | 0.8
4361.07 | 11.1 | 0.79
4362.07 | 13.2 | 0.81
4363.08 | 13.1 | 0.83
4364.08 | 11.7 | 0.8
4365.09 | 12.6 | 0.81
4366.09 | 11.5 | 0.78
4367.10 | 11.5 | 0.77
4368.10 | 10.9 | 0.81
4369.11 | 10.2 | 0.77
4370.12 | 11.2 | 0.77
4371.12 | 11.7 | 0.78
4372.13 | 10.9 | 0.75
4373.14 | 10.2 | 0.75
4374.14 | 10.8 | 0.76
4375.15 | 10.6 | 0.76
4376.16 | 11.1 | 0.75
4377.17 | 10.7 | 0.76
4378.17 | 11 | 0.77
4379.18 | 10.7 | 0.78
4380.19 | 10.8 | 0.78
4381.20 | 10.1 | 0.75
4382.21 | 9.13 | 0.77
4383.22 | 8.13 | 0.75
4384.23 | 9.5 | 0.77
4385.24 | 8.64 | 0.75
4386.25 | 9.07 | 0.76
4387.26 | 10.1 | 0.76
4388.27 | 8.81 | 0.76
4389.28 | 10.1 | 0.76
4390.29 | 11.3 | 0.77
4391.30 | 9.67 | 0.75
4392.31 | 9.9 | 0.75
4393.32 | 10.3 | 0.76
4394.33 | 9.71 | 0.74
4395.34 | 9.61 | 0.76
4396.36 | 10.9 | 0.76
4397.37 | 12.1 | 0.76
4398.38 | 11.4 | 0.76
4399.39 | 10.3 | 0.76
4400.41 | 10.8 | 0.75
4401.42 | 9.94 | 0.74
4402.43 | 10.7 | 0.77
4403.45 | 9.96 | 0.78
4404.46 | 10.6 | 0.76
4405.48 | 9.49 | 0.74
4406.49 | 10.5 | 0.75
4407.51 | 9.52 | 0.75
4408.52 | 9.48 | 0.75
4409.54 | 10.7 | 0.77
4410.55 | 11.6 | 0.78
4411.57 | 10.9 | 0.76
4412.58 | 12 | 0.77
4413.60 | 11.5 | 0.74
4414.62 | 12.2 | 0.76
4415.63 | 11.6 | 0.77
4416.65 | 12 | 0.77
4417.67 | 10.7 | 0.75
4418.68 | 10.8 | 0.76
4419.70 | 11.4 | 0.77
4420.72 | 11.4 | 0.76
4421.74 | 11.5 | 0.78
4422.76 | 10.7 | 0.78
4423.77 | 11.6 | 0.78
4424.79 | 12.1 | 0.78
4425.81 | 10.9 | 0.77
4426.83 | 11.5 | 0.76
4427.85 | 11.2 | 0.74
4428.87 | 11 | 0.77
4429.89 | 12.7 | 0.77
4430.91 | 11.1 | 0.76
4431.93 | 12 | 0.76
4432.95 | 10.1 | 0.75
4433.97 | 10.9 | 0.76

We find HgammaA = -4.4 angstrom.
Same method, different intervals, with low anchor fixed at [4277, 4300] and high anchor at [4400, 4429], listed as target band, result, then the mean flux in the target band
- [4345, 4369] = -1.9 angstrom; 11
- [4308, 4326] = -0.9 angstrom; 10.2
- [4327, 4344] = -0.6 angstrom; 10.2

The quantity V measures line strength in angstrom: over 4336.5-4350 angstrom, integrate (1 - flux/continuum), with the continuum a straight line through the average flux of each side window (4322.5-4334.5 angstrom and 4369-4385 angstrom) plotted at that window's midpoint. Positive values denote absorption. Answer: 0.5 angstrom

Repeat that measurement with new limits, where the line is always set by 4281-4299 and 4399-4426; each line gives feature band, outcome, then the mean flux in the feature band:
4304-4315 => 1.43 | 8.17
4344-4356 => -0.54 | 10.4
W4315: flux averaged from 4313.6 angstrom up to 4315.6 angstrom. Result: 10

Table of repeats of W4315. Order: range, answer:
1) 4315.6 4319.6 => 11.8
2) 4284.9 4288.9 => 9.44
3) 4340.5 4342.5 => 9.52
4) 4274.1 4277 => 9.84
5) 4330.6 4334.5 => 11.4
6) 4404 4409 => 9.91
